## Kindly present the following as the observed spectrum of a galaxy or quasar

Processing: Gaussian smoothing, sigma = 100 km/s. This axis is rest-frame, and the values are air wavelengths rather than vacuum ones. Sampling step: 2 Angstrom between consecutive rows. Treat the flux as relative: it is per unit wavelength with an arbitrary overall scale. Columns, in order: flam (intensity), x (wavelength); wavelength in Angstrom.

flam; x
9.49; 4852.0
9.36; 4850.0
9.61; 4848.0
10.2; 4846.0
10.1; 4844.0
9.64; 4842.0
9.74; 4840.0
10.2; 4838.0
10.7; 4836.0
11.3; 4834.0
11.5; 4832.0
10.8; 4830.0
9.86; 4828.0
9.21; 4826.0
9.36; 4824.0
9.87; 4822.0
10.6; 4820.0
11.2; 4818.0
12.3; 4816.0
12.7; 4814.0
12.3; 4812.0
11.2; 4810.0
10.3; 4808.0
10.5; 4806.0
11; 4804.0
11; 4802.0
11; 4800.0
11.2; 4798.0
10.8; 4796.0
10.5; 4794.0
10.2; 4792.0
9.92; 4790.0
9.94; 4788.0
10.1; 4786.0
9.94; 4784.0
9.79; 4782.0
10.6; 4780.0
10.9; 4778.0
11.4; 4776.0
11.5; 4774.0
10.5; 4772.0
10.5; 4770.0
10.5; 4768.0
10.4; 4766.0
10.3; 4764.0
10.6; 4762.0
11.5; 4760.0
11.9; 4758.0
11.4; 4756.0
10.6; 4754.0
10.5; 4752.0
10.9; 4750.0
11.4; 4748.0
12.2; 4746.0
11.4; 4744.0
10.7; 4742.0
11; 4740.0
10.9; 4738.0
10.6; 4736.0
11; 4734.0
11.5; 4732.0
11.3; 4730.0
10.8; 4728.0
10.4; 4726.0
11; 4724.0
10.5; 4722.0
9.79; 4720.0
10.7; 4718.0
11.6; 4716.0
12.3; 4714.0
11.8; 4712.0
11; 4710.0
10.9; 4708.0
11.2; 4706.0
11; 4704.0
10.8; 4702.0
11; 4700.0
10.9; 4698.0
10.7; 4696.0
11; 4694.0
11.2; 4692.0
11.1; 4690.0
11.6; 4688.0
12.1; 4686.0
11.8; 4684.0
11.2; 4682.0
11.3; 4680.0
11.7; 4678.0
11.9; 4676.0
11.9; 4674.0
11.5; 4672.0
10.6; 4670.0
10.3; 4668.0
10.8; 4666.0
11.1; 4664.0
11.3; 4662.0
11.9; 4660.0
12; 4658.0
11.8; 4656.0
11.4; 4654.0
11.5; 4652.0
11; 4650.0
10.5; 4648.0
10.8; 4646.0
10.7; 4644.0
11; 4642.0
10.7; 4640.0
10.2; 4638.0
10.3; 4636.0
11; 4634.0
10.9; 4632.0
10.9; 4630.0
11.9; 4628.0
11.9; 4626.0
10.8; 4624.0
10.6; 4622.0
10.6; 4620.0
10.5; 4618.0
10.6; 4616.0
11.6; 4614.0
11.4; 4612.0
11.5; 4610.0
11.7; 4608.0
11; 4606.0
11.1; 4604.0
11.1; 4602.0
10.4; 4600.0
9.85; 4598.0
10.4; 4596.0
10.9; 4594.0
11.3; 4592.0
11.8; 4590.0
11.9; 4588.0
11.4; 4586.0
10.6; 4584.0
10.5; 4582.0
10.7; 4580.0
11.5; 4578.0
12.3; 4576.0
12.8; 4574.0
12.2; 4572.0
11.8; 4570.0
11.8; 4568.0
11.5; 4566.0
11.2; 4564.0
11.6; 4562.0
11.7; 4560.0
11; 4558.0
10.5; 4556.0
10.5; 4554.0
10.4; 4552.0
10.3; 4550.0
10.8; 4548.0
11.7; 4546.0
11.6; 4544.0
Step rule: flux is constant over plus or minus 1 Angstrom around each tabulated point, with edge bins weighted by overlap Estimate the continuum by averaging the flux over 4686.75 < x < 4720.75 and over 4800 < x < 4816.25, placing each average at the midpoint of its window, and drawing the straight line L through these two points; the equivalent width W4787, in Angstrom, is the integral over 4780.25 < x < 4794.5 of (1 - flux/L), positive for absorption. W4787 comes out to 1.6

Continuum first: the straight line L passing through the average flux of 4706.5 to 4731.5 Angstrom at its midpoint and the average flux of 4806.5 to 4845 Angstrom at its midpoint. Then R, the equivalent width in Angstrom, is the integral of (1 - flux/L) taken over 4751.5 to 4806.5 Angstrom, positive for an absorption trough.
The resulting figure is 0.7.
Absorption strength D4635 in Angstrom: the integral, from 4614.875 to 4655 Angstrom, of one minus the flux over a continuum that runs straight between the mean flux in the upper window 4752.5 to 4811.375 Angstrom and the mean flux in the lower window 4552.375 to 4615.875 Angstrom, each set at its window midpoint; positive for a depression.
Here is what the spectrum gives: 0.8 Angstrom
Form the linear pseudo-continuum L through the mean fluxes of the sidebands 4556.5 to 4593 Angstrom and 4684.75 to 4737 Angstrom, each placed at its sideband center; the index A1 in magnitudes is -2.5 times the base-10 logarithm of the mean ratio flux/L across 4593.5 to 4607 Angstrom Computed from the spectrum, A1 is 0.08 mag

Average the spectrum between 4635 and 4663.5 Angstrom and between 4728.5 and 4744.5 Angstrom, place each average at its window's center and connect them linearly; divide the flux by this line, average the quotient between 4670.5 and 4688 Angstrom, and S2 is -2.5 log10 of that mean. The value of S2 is -0.06 mag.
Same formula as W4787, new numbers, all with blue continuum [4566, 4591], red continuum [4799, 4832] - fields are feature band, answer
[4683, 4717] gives -0.24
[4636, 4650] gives 0.92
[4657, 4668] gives 0.02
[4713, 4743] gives 0.50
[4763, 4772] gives 0.46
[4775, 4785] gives 0.40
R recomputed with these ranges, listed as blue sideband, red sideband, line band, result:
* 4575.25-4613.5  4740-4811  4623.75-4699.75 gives -1.4 Angstrom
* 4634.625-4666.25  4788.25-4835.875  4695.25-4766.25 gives -0.6 Angstrom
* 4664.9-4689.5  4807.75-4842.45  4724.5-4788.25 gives 1.1 Angstrom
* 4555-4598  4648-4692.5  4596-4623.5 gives 1.1 Angstrom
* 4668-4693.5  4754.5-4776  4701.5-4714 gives 0.1 Angstrom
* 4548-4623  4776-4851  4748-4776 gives -0.6 Angstrom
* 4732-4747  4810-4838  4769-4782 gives 0.3 Angstrom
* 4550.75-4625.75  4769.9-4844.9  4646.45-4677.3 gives -0.9 Angstrom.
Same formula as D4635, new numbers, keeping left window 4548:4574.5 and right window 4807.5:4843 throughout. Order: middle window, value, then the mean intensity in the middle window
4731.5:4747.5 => -0.4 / 11.2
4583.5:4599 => 0.3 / 11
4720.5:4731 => 0.2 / 10.8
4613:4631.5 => 0.2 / 11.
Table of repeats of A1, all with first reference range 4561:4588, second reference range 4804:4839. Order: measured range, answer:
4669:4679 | -0.025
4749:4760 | -0.008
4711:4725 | 0.003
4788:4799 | 0.044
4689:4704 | 0.022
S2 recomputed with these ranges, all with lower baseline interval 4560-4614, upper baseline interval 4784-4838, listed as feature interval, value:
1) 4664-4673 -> 0.03 mag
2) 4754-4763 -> -0.04 mag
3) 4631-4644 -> 0.05 mag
